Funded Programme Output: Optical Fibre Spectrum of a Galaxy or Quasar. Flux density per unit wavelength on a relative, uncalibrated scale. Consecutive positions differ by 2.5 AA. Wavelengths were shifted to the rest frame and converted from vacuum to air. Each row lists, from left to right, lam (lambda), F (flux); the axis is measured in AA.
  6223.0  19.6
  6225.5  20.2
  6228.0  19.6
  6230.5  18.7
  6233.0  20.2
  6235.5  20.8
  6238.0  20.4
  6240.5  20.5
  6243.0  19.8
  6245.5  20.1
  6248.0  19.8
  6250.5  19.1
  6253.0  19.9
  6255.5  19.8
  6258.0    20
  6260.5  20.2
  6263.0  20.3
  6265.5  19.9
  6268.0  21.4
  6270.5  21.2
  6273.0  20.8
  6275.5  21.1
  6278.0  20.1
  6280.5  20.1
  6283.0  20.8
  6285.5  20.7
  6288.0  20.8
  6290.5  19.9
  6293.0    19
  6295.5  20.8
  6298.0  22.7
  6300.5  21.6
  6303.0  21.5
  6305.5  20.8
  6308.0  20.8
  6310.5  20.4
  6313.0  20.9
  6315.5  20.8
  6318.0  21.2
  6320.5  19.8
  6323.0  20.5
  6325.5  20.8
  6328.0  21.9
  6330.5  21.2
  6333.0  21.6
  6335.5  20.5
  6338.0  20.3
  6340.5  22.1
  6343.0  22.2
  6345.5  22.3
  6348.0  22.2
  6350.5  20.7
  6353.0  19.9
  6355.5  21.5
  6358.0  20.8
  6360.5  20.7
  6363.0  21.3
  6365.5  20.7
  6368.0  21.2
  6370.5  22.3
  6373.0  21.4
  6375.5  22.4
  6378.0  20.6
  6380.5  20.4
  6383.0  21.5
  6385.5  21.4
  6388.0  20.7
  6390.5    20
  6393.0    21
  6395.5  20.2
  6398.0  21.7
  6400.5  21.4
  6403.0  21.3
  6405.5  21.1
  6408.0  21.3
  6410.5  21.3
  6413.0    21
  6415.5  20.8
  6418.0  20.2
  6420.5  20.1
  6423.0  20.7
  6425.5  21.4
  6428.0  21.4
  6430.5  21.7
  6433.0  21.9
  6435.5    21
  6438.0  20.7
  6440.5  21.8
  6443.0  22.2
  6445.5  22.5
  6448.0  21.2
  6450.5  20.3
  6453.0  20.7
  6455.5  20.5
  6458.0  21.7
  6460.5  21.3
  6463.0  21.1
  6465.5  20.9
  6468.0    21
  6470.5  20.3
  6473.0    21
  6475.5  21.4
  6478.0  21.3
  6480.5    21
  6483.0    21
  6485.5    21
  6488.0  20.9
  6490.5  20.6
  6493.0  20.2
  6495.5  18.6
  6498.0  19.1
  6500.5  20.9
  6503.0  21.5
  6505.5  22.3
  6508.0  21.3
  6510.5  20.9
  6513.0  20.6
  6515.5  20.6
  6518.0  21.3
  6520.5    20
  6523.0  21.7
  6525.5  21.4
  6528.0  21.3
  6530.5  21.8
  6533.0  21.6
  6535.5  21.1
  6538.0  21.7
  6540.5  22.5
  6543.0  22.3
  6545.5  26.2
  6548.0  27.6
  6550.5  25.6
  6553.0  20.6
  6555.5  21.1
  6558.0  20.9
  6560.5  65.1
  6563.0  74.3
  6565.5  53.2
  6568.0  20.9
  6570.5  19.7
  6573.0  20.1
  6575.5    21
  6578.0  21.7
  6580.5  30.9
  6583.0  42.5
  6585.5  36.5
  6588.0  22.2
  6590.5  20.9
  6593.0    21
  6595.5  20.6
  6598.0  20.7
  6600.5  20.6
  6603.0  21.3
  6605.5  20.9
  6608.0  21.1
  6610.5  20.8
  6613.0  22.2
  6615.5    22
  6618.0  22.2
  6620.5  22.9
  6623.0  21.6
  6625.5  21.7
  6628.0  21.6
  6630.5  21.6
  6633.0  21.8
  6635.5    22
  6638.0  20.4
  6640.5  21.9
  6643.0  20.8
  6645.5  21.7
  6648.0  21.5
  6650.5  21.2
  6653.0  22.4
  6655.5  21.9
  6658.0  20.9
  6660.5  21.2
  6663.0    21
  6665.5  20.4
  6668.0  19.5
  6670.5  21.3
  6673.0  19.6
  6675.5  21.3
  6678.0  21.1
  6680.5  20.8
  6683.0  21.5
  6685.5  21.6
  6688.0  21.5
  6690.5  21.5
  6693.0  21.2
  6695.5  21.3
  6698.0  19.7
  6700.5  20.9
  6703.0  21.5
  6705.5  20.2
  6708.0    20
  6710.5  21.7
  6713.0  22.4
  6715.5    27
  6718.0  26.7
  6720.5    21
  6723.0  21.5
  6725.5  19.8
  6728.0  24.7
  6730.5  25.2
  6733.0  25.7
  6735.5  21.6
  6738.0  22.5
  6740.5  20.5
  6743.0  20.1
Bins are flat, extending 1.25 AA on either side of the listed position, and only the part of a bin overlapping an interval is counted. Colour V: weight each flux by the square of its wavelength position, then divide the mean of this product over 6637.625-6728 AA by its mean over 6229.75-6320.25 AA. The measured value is 1.19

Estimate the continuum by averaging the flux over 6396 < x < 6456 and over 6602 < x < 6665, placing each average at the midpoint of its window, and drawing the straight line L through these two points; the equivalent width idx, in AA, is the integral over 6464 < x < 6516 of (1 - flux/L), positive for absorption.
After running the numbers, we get 1.2 AA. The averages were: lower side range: 21.2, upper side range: 21.5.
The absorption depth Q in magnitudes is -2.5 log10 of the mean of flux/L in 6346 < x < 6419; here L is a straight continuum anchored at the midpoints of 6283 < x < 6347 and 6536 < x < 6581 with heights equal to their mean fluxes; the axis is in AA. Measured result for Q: 0.11 mag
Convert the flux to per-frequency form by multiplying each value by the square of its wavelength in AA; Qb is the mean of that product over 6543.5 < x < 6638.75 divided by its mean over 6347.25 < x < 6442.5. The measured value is 1.3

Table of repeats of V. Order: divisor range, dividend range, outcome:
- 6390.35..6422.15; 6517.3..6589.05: 1.40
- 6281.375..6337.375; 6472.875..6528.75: 1.06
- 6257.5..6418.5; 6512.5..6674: 1.25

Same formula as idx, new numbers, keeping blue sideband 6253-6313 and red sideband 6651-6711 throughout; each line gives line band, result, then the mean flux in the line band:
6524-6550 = -2.4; 22.8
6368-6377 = -0.5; 21.9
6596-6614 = -0.1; 21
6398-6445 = -1.0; 21.2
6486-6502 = 0.5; 20.1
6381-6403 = -0.3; 21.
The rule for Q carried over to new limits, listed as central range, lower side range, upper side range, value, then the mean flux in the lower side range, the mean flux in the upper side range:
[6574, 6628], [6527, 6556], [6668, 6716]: -0.06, 22.8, 21.2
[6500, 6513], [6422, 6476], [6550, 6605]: 0.16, 21.2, 29.1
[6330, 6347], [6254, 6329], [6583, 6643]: -0.03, 20.7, 22.5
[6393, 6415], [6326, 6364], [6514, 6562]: 0.06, 21.3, 24.7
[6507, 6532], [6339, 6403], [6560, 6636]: 0.17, 21.2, 26.6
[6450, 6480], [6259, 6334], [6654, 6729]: 0.01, 20.8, 21.5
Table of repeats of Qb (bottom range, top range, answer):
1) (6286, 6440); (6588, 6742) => 1.13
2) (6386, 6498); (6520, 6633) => 1.27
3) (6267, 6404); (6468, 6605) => 1.24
